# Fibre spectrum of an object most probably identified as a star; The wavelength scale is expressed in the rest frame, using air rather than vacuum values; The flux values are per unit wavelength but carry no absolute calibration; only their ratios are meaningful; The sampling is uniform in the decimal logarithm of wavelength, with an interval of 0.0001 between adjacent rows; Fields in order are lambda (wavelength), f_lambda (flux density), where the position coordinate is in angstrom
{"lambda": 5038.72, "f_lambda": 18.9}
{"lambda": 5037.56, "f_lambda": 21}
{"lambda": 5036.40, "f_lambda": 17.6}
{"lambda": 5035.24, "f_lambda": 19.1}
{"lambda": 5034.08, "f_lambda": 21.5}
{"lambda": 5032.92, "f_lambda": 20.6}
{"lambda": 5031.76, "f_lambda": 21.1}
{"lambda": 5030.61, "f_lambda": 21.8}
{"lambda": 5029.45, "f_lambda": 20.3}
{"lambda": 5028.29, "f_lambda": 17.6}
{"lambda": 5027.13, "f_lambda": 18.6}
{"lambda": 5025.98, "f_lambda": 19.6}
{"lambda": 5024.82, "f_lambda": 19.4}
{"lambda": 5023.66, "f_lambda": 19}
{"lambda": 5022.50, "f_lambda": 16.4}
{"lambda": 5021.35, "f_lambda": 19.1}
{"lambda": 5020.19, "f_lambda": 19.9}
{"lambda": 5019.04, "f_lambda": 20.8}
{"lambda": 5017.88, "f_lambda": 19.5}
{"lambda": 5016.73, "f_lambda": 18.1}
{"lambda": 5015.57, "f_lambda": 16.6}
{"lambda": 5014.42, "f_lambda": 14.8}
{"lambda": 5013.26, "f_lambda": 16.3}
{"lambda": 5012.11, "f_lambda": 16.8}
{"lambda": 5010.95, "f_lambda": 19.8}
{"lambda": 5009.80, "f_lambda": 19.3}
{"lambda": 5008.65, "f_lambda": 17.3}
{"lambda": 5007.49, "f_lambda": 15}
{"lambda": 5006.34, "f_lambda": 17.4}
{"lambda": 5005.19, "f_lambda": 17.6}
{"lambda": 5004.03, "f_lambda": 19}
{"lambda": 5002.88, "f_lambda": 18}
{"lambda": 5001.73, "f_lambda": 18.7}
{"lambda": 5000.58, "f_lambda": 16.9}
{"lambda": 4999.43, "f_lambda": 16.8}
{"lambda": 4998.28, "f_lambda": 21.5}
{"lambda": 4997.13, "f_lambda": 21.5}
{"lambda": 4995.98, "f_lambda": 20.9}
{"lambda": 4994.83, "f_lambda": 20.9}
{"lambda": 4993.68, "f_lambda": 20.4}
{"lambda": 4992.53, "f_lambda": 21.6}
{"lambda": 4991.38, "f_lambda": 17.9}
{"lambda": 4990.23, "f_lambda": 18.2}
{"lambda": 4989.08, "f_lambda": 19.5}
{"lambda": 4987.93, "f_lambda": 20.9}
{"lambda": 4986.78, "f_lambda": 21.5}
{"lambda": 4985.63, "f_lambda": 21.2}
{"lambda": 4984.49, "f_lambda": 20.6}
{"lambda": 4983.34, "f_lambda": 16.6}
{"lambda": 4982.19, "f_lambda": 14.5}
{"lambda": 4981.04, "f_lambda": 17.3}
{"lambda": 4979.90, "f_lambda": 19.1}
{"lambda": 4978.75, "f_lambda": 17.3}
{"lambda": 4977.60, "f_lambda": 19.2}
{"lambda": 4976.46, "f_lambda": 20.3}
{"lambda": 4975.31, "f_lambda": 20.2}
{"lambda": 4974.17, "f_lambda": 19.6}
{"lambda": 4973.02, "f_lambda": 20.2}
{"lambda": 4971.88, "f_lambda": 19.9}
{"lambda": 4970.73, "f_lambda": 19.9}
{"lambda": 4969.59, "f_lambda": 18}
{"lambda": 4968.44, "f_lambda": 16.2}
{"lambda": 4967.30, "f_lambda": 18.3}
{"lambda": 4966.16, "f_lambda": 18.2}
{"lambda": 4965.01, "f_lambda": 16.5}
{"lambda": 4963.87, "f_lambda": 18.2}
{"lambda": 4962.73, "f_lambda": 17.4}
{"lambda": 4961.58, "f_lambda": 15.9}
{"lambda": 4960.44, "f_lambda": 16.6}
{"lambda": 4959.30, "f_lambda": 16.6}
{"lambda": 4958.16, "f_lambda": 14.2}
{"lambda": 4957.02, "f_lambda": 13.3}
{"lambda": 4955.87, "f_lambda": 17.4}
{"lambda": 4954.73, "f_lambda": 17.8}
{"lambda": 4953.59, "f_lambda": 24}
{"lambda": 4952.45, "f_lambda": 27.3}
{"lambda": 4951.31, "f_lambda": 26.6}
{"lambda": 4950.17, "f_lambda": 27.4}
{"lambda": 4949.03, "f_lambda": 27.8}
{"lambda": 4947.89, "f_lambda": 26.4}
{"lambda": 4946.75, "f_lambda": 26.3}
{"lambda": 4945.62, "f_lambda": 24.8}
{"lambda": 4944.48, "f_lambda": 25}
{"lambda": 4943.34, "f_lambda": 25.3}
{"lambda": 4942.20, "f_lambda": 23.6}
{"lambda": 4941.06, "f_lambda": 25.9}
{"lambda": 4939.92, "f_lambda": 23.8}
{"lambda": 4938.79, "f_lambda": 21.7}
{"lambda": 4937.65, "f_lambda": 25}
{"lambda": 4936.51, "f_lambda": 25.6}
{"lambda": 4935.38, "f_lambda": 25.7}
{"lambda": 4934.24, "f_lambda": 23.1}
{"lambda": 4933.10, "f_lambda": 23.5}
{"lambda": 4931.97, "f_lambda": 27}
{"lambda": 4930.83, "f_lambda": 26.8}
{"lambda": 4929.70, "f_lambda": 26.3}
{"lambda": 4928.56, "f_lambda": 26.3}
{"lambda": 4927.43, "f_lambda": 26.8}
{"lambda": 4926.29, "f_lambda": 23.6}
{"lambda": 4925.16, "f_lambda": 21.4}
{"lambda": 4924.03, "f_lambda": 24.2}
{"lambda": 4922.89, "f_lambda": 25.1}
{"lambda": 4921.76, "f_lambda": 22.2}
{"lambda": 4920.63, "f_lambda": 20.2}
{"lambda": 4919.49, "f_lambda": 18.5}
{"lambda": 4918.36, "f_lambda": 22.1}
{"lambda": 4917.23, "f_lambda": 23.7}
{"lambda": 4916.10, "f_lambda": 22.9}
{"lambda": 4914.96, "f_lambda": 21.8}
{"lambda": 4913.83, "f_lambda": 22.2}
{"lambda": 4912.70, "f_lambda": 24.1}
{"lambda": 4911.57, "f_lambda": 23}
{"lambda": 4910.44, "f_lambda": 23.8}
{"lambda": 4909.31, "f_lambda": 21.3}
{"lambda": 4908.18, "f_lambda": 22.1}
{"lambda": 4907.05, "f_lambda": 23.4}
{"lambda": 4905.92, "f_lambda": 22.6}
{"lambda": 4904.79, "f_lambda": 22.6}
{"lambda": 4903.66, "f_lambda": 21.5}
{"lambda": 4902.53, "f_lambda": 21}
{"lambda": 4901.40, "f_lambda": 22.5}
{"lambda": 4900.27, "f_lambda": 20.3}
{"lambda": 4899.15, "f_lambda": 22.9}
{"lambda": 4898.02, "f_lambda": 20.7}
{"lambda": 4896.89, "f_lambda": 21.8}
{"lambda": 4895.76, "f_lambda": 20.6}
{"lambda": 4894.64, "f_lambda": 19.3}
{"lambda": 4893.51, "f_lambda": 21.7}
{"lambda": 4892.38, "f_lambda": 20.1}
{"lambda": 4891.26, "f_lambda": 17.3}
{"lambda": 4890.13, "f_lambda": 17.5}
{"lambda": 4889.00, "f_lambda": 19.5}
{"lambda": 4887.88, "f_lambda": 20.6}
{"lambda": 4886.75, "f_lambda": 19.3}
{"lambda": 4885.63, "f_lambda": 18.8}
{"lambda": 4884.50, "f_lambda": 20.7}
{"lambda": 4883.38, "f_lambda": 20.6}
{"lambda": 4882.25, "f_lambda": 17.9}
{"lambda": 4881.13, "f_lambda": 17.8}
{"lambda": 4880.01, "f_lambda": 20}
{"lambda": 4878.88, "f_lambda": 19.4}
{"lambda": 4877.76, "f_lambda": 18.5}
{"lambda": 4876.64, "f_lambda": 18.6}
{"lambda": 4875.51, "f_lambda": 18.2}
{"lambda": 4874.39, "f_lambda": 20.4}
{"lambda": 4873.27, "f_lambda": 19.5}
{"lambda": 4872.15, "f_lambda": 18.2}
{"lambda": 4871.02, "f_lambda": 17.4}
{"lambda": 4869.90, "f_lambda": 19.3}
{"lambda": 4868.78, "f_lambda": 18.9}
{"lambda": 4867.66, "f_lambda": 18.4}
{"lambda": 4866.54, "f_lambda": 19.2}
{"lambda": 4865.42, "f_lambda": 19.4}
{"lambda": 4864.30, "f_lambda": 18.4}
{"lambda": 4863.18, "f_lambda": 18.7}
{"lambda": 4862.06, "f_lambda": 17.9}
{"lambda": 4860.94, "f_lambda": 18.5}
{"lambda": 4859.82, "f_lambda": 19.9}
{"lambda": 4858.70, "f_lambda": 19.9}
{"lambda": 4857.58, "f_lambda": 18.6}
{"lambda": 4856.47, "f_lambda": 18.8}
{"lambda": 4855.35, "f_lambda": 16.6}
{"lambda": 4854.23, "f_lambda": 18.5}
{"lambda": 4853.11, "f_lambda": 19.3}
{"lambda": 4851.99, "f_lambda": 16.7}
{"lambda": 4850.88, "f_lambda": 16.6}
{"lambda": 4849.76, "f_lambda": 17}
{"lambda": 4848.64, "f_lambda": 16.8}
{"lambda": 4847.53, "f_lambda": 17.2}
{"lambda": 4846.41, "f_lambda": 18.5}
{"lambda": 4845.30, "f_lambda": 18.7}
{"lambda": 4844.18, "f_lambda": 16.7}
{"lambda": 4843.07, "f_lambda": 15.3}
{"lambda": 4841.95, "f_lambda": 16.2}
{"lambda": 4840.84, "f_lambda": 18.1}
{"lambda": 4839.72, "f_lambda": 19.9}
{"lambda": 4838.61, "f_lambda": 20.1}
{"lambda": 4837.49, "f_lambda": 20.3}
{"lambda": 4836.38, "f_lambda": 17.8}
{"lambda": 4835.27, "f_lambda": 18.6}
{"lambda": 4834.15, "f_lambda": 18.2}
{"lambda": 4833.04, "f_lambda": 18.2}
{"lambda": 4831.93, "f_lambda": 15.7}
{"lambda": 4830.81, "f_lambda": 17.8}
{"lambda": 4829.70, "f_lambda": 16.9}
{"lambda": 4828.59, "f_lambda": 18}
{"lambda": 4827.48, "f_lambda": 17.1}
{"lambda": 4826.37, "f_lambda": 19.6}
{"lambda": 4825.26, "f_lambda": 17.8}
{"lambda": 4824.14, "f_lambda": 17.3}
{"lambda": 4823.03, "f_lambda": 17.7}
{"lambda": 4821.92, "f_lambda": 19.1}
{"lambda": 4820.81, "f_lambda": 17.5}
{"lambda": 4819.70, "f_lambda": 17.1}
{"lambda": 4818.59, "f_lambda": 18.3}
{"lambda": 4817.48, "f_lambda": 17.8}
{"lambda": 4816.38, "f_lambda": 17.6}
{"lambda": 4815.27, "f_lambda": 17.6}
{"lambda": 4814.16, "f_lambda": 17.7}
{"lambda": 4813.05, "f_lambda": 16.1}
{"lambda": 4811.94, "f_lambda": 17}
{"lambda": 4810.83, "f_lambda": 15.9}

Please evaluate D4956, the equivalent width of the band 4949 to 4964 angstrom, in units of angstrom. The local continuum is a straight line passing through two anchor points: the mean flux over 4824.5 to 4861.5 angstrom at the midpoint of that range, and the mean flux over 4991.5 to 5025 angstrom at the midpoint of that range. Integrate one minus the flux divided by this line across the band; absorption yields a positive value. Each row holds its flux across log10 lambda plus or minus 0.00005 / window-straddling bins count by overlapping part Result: -1.2 angstrom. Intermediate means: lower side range 18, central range 19.8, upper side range 18.6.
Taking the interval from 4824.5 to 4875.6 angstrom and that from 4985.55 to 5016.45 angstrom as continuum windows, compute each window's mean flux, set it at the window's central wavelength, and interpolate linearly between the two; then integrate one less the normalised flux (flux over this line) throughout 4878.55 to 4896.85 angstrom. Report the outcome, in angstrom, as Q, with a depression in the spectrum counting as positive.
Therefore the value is -1.2 angstrom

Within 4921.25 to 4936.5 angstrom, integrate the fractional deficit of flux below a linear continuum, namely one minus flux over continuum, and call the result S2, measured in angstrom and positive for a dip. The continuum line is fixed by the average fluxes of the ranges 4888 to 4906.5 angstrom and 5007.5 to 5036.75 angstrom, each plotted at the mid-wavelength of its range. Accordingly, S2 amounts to -3.4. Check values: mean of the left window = 20.7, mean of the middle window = 24.8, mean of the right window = 18.8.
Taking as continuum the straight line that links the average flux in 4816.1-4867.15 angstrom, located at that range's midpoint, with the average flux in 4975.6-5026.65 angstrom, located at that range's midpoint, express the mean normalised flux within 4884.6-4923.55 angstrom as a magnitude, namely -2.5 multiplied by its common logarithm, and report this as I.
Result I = -0.17 mag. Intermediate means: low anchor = 18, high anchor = 18.7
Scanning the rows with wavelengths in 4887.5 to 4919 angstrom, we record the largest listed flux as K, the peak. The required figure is 24.1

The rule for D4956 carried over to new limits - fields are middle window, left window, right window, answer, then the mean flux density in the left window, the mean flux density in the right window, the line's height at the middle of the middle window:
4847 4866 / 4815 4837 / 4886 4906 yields 0.85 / 17.8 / 20.6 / 19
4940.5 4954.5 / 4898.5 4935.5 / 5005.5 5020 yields -2.79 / 23.1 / 17.7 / 21.4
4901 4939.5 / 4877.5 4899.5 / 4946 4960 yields -4.51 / 19.7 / 22.1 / 20.9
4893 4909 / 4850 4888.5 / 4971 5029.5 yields -2.42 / 18.8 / 18.8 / 18.8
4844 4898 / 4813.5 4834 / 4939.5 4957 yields 3.66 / 17.7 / 24.3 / 20.2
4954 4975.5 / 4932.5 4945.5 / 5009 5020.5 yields 4.47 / 24.4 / 18.1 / 22.3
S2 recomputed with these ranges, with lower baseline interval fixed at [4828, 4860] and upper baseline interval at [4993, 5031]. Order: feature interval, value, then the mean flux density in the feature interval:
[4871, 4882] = -0.5 angstrom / 18.8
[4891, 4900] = -1.2 angstrom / 20.7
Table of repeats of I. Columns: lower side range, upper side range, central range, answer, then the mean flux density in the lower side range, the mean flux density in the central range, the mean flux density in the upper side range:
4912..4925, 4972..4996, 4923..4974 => -0.05 mag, 22.4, 22.2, 19.4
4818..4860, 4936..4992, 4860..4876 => -0.01 mag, 17.9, 18.8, 20.5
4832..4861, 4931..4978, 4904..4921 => -0.11 mag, 18.1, 22.3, 21.5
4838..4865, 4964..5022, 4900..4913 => -0.22 mag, 18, 22.4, 18.7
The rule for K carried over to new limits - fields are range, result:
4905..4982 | 27.8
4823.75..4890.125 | 20.7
